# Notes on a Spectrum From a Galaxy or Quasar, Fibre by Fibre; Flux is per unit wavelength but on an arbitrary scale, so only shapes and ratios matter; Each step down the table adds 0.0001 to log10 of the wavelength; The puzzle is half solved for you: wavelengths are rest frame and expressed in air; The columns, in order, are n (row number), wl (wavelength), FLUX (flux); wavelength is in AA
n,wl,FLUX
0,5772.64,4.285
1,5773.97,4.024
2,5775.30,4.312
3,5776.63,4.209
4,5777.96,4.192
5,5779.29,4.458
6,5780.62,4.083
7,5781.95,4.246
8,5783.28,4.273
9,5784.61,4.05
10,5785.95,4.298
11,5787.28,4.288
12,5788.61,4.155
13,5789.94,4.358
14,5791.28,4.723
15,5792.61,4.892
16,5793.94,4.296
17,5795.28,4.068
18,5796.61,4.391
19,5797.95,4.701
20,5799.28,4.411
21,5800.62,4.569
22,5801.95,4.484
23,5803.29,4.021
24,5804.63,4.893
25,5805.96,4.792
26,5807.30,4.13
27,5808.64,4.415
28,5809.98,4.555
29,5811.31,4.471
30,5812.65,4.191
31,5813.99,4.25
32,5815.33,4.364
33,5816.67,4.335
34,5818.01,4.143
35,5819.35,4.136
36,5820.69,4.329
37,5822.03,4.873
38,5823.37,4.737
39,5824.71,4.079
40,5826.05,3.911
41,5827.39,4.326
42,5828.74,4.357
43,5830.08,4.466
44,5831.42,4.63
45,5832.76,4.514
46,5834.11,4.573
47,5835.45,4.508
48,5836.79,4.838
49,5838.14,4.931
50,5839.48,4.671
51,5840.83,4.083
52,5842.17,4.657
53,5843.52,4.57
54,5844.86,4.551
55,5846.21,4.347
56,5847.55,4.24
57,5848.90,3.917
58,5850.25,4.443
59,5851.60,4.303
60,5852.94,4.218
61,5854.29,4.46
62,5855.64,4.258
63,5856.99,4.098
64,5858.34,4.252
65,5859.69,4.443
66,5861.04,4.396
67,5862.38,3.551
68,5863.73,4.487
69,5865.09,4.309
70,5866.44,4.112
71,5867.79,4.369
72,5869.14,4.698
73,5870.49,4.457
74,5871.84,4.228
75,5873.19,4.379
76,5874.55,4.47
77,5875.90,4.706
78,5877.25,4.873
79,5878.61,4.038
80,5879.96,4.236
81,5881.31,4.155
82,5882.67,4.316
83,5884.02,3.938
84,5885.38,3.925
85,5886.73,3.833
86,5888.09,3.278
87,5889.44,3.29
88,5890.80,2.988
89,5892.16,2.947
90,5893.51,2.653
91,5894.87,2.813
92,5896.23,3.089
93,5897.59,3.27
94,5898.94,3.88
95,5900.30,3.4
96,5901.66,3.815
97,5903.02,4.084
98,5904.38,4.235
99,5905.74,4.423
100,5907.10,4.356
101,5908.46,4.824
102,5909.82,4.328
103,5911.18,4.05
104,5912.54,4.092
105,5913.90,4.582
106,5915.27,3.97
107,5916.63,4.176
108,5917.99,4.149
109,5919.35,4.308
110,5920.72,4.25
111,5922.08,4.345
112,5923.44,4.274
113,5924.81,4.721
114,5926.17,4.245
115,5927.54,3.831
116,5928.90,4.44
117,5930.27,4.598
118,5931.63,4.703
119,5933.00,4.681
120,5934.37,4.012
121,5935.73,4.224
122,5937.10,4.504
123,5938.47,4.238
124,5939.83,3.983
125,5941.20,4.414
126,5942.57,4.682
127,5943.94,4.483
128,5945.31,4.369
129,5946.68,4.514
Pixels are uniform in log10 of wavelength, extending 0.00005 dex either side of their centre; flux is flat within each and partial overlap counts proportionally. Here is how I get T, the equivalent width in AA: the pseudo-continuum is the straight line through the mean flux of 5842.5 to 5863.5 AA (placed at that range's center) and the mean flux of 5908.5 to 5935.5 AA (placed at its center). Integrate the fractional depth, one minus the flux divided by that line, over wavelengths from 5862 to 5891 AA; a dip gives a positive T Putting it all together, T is 1.0 AA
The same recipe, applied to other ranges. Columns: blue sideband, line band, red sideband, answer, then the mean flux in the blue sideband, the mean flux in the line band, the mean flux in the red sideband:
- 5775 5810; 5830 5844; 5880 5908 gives -1.8 AA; 4.38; 4.59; 3.66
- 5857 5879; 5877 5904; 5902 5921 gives 4.3 AA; 4.36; 3.63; 4.26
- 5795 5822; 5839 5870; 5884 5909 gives -2.6 AA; 4.4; 4.32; 3.62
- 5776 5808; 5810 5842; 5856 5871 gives -0.7 AA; 4.37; 4.43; 4.29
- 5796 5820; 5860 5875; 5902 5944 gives 0.2 AA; 4.4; 4.32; 4.32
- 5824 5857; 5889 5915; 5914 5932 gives 3.5 AA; 4.4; 3.75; 4.31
